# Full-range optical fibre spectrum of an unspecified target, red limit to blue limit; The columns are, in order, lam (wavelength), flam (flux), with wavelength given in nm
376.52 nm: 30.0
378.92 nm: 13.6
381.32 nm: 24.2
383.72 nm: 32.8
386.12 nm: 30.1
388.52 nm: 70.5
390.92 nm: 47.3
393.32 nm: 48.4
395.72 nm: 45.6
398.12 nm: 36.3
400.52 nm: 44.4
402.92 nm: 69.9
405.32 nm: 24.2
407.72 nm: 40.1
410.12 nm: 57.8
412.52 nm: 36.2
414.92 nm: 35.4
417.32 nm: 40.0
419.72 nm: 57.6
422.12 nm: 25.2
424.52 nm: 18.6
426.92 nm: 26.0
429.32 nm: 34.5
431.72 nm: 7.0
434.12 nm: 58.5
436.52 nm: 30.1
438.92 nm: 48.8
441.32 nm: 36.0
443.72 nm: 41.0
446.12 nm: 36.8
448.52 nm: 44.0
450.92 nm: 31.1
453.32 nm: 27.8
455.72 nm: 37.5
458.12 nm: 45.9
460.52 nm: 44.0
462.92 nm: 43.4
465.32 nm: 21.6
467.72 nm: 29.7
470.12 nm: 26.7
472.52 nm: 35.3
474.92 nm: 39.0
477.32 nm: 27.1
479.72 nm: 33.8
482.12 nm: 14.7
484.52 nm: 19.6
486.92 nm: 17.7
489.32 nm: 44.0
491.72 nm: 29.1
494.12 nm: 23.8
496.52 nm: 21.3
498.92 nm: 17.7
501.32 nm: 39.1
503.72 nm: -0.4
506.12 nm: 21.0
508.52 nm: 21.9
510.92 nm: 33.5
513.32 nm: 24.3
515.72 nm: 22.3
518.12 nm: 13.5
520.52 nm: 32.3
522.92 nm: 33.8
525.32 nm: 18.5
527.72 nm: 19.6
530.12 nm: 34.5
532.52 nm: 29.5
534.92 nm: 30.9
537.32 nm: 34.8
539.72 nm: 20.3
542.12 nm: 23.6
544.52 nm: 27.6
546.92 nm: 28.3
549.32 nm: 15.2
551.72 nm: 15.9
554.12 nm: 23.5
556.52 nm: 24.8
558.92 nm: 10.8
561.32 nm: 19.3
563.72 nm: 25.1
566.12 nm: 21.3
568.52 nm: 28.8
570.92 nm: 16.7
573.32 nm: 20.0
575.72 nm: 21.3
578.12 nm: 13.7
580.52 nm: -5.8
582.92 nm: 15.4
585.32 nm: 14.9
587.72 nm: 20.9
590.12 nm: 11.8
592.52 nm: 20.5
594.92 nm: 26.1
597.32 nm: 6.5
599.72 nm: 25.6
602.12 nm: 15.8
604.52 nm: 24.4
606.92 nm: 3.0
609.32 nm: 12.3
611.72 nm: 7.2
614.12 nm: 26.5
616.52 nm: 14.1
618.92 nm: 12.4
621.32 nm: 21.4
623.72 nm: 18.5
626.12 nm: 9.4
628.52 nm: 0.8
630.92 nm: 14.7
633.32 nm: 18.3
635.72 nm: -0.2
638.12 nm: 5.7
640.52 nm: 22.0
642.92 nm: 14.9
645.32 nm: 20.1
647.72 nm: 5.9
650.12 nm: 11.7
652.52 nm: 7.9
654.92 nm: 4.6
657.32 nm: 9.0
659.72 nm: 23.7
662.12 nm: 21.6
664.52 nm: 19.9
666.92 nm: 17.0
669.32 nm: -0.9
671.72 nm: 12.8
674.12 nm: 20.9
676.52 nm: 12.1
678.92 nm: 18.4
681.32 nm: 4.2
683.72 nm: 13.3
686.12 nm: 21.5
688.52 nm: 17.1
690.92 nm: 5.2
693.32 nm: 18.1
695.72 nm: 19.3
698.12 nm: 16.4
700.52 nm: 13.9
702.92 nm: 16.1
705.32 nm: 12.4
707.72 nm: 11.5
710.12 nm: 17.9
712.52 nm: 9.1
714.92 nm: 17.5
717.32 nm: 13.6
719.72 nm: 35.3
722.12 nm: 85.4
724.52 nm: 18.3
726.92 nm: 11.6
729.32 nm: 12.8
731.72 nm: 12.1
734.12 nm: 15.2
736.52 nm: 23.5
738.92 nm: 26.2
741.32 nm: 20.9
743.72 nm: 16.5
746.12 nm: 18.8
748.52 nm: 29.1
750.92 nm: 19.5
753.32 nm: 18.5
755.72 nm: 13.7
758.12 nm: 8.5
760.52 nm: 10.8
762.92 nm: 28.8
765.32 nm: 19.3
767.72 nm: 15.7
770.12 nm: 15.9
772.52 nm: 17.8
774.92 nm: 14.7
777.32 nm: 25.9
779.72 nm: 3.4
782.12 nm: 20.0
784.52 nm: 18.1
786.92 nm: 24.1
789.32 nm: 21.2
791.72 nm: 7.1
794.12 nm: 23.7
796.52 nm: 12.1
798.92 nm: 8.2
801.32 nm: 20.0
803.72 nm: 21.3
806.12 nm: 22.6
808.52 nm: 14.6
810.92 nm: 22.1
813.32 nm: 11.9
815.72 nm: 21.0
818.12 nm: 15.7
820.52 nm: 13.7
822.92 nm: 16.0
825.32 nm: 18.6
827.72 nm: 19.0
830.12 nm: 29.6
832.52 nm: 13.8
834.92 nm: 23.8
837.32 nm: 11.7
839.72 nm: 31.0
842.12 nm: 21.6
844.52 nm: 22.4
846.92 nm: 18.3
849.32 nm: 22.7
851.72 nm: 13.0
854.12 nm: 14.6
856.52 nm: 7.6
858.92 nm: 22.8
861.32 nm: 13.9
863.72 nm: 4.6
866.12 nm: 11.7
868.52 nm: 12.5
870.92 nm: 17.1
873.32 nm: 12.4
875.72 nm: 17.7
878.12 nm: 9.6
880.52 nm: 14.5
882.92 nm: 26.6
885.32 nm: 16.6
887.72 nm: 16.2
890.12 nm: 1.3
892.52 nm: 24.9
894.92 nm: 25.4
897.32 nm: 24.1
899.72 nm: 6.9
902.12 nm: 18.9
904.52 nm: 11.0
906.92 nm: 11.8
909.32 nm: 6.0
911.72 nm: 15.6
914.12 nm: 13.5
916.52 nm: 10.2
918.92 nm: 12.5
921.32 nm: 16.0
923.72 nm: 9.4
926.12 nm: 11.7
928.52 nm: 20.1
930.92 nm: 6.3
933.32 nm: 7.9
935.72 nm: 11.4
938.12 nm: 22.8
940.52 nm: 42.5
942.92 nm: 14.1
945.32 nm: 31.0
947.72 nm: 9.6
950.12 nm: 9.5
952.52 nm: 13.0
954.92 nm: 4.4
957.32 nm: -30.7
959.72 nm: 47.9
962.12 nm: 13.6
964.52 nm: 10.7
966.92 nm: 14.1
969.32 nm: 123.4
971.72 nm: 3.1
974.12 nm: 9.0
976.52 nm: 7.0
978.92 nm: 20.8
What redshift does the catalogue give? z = 0.934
